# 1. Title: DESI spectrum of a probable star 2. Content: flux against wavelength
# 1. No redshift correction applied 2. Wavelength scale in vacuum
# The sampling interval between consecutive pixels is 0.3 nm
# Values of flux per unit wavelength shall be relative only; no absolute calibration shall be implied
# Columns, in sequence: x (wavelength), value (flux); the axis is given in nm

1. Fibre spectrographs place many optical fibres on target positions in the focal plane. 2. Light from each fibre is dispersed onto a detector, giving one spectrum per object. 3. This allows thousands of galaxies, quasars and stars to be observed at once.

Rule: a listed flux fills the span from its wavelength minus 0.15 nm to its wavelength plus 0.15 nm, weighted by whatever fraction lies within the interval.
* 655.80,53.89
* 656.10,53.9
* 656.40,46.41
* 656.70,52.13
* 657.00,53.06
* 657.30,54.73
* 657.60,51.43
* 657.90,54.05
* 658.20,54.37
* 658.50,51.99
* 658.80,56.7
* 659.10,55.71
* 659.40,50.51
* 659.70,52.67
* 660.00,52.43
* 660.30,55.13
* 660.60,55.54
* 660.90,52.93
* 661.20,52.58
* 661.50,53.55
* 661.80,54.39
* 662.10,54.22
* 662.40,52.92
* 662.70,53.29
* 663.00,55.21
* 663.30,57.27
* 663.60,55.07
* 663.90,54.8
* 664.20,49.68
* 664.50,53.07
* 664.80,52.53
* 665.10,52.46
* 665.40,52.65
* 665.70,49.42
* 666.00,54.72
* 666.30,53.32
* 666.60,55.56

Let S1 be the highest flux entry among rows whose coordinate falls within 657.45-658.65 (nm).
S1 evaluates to 54.37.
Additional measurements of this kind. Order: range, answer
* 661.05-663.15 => 55.21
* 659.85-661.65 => 55.54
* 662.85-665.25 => 57.27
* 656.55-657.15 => 53.06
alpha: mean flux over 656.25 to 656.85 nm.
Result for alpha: 49.3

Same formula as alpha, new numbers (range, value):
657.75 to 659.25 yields 54.6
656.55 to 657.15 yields 52.6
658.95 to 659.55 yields 53.1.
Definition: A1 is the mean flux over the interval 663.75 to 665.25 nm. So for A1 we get 52.5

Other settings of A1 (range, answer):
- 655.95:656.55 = 50.2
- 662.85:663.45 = 56.2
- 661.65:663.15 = 54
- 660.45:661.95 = 53.8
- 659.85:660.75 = 54.4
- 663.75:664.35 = 52.2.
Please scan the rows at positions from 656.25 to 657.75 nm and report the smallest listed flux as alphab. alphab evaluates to 46.41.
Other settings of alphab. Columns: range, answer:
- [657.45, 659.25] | 51.43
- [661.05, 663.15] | 52.58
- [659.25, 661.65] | 50.51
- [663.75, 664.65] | 49.68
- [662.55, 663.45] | 53.29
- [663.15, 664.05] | 54.8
